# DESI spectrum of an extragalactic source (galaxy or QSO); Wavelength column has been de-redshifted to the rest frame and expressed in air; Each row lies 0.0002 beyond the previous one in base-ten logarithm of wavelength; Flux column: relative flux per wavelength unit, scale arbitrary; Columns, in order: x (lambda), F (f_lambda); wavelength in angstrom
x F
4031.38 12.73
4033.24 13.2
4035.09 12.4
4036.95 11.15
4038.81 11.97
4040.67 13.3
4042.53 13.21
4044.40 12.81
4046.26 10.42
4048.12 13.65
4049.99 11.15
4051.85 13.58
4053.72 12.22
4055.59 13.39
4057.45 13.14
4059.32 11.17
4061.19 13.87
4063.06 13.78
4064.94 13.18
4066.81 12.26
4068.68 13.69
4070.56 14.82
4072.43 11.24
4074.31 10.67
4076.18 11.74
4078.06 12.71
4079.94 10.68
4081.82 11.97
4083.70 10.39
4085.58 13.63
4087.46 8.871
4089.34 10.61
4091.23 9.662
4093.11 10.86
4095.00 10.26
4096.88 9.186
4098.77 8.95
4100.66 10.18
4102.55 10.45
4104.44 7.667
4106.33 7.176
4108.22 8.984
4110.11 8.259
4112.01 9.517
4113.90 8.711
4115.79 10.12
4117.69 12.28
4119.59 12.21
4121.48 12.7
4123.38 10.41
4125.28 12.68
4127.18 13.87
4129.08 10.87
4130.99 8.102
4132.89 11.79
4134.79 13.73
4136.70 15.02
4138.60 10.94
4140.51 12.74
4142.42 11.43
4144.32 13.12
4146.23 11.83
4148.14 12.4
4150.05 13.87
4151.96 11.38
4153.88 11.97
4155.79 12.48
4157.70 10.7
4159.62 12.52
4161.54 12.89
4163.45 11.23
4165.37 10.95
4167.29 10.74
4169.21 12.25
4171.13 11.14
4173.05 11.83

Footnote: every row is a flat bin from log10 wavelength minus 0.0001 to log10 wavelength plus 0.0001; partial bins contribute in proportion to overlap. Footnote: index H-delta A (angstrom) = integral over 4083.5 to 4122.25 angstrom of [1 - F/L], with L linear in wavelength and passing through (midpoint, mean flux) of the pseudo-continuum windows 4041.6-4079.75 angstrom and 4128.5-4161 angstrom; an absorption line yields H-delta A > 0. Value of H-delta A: 7.3 angstrom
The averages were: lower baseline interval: 12.6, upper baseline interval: 12.1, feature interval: 10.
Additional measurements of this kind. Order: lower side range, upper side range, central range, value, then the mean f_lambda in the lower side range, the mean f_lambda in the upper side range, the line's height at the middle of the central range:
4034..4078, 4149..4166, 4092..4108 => 3.90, 12.6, 12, 12.3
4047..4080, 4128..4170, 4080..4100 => 3.20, 12.6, 12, 12.4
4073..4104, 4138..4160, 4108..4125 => 1.24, 10.6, 12.1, 11.3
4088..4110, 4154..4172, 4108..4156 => -4.69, 9.4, 11.7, 10.6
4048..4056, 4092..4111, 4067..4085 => -1.70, 12.7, 9.21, 11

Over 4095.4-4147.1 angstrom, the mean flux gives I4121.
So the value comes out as 10.8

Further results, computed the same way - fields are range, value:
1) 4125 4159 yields 12.2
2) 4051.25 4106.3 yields 11.5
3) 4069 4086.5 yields 12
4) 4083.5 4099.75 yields 10.3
